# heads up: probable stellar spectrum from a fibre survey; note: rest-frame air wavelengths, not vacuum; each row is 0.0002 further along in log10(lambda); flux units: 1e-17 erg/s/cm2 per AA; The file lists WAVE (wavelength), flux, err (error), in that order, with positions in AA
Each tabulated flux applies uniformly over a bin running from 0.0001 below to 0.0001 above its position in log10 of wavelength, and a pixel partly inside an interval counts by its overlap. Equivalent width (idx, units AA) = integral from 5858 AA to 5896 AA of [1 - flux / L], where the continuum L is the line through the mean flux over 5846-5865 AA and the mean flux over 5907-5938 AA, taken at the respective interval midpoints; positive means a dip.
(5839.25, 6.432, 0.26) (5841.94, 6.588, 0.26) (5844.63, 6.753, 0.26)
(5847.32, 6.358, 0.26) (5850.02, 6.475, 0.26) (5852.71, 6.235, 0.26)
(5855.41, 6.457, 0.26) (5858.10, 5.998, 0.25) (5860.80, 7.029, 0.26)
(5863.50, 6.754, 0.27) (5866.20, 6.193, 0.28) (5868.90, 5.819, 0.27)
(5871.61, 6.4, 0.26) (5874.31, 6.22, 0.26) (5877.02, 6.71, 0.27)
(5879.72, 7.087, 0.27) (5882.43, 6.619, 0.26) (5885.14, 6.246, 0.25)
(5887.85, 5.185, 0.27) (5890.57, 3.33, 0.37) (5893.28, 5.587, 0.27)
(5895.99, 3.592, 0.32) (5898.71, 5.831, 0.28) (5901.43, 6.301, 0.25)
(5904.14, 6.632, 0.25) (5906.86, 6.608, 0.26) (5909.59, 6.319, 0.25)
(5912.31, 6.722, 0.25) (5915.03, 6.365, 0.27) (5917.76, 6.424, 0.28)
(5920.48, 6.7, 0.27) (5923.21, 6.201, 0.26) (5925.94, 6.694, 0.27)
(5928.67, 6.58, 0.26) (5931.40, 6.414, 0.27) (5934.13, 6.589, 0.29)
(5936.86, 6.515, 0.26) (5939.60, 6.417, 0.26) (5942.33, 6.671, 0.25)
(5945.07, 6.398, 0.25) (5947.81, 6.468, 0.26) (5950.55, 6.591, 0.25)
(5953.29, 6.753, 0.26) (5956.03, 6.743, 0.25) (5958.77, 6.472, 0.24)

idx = 2.8 AA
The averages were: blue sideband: 6.47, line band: 6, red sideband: 6.51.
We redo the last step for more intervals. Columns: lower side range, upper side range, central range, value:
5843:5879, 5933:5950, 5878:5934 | 3.4 AA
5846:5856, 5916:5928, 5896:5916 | 0.8 AA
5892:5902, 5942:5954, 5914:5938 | -2.1 AA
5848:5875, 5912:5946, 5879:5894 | 1.9 AA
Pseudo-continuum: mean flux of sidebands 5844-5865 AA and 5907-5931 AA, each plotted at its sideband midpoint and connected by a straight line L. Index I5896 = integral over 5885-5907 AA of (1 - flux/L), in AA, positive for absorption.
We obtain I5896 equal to 3.8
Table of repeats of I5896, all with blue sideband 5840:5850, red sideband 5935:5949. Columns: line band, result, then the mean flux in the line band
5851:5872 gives 0.6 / 6.36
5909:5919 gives 0.1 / 6.47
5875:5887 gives -0.1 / 6.58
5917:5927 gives 0.0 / 6.5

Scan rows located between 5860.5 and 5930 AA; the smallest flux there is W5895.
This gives 3.33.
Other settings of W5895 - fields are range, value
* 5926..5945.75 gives 6.398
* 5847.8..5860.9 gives 5.998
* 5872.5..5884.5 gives 6.22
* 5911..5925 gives 6.201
